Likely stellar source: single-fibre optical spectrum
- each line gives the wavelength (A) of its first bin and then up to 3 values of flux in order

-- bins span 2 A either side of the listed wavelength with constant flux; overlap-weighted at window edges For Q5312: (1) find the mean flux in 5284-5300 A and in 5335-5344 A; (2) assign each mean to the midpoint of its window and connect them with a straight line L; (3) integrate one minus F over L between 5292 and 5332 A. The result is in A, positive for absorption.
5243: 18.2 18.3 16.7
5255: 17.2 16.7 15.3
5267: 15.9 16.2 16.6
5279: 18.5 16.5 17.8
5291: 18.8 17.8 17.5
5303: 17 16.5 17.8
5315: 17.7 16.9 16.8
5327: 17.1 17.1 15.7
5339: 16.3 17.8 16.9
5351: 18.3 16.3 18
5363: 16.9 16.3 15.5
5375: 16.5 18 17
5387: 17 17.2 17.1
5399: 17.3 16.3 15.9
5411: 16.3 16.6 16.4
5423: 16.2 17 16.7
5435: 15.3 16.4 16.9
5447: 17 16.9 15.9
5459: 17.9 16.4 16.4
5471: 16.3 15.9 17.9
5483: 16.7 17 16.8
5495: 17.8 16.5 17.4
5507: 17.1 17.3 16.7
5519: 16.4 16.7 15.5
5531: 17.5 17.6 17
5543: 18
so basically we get 0.3 A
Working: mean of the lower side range 17.9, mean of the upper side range 16.7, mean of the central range 17.3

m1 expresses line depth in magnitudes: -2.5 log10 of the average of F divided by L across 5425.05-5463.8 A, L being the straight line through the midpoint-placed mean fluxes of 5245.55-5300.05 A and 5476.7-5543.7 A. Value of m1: 0.03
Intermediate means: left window 17.1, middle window 16.6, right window 17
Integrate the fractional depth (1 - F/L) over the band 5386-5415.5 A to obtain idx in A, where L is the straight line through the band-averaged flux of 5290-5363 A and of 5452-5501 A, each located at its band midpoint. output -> 0.51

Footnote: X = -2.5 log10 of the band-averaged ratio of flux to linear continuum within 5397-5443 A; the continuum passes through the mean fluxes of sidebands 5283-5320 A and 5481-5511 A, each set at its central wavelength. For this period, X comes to 0.05 mag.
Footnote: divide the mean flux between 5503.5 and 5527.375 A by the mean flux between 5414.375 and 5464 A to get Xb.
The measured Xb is 1.01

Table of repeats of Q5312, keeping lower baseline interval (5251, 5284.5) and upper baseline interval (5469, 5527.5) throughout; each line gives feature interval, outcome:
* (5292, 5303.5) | -0.7 A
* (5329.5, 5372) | -0.4 A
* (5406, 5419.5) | 0.4 A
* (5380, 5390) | -0.2 A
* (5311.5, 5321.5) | -0.4 A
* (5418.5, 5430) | 0.1 A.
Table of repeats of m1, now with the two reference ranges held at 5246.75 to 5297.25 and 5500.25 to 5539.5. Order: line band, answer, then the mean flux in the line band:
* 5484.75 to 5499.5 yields -0.009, 17.1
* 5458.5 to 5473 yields 0.020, 16.6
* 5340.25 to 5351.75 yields -0.031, 17.5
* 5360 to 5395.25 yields 0.009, 16.9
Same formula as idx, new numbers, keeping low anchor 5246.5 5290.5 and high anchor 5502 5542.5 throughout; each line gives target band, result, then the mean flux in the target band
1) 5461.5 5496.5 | 0.3 A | 16.8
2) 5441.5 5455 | 0.1 A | 16.8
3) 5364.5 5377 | 0.6 A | 16.1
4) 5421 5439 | 0.7 A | 16.3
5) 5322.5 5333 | -0.1 A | 17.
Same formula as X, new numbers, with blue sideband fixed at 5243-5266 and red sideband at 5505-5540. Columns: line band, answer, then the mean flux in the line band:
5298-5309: 0.00 mag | 17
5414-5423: 0.03 mag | 16.4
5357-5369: -0.01 mag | 17.1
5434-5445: 0.04 mag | 16.3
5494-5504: -0.02 mag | 17.2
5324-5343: 0.01 mag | 16.7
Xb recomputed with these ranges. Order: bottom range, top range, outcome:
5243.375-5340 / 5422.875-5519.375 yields 0.98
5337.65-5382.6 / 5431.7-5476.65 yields 0.97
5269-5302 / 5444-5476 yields 0.95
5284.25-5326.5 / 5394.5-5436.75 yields 0.94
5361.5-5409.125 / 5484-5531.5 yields 1.01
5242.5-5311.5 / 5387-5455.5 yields 0.97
